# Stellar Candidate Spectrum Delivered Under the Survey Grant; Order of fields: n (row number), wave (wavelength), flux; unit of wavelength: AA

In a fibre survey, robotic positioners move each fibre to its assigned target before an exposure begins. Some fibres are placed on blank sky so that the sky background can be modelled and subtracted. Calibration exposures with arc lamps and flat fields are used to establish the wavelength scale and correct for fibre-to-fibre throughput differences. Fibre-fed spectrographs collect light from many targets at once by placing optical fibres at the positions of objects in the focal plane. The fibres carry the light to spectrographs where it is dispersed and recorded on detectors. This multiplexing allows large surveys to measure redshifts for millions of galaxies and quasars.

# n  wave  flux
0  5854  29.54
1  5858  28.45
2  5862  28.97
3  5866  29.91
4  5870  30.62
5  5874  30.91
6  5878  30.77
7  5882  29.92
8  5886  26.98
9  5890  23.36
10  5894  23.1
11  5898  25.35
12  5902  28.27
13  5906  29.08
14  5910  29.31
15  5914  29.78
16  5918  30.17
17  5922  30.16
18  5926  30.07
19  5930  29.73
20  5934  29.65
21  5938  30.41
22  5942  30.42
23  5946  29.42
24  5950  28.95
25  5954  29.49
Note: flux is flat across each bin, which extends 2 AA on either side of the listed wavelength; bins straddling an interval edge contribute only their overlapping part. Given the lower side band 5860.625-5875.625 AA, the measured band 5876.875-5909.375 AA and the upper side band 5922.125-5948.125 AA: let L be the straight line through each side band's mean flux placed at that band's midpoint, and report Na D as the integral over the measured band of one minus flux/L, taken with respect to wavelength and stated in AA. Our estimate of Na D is 3.2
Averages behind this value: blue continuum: 30.1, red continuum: 30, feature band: 27.1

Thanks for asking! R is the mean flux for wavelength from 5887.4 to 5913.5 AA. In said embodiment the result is 26.6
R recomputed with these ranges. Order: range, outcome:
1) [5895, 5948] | 29.3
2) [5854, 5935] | 28.7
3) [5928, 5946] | 30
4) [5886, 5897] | 24.1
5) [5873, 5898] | 27.2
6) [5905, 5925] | 29.7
